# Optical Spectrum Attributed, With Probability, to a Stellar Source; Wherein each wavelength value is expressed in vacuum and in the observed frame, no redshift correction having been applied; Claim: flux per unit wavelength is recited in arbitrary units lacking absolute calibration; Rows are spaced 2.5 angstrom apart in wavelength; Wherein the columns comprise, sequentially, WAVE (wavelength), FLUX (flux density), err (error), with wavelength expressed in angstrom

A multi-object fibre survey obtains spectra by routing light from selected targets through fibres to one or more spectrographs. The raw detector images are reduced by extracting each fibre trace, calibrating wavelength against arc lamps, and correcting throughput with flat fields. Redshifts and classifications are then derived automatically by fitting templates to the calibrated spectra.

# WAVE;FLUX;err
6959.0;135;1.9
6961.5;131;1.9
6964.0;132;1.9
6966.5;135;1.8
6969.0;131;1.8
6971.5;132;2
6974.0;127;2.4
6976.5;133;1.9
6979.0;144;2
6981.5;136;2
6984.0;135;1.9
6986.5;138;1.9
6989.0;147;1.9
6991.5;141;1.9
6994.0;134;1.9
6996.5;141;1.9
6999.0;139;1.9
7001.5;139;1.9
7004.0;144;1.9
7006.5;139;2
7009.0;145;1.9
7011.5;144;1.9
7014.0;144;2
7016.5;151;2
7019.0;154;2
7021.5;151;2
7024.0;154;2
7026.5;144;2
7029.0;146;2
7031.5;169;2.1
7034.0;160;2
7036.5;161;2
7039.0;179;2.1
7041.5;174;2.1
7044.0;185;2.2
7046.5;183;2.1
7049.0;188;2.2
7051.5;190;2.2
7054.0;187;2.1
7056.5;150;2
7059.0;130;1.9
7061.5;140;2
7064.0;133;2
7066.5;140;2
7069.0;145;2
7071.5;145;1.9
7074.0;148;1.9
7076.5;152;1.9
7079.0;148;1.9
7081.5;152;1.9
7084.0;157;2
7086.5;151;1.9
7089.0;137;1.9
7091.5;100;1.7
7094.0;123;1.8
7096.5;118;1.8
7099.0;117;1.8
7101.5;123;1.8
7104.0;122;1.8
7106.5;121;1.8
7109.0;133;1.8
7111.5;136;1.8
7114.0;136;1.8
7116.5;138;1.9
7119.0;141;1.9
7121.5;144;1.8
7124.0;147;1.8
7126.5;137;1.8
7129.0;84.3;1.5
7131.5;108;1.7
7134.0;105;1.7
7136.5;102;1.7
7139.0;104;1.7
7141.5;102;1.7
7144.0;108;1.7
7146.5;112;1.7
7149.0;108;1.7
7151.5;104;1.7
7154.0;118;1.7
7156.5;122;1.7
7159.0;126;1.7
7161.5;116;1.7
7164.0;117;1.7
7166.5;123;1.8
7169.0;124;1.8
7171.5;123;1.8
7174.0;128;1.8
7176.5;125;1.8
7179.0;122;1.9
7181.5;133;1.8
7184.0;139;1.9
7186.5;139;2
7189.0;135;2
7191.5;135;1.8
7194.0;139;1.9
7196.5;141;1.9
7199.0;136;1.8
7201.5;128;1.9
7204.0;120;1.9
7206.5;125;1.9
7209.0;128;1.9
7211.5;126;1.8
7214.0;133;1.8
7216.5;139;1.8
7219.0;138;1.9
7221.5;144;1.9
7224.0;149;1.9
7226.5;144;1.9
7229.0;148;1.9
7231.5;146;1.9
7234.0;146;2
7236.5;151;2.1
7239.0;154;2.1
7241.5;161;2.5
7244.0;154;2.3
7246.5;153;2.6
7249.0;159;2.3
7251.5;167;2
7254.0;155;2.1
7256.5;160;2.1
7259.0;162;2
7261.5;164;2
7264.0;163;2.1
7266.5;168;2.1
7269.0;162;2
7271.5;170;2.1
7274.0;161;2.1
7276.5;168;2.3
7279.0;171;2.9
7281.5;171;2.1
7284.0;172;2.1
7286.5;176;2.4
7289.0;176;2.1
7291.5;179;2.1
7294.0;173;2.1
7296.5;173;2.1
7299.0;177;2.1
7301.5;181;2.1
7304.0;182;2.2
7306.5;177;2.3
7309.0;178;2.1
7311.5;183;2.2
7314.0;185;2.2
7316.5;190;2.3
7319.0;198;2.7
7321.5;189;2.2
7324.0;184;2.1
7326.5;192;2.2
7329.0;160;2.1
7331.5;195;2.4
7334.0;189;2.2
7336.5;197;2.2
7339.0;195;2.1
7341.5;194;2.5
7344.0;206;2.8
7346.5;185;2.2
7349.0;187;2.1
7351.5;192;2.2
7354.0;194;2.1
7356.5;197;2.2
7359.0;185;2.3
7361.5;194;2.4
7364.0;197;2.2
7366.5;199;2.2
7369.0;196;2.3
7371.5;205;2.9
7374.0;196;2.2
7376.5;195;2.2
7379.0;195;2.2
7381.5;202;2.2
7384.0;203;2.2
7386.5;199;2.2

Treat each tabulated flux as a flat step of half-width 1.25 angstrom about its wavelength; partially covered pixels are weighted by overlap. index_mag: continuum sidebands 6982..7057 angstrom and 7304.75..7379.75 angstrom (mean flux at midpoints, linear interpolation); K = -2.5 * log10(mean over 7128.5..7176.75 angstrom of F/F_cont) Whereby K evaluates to 0.44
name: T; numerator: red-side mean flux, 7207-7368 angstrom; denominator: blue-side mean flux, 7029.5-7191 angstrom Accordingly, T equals 1.26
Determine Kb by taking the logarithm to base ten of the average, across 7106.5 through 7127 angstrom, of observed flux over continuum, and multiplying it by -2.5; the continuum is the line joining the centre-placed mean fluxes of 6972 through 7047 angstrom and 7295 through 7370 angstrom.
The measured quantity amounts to 0.174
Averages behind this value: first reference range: 149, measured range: 138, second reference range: 188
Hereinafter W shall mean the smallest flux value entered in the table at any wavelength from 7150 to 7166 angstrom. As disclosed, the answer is 104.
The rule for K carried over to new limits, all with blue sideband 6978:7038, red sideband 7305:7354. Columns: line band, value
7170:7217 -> 0.28 mag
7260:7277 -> 0.10 mag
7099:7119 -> 0.22 mag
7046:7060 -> -0.13 mag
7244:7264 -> 0.12 mag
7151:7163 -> 0.37 mag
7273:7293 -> 0.06 mag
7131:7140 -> 0.48 mag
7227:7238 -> 0.19 mag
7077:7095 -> 0.13 mag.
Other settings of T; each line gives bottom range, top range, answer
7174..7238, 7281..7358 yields 1.36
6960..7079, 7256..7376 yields 1.23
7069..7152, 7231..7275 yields 1.25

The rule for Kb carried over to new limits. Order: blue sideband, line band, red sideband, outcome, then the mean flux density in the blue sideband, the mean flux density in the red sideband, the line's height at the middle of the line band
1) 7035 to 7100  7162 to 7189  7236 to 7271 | 0.22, 151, 160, 156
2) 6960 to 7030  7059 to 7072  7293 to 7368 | 0.08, 140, 188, 150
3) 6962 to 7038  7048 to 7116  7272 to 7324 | 0.08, 143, 178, 153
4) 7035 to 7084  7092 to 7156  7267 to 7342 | 0.35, 159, 180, 165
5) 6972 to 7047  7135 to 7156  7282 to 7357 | 0.46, 149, 185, 165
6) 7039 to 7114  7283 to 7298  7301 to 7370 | 0.04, 146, 189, 182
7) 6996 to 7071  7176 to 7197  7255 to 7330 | 0.23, 155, 175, 167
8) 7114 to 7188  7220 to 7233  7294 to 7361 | 0.02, 121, 187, 149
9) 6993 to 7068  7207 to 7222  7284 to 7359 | 0.29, 155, 185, 174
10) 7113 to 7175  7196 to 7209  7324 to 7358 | 0.09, 119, 191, 140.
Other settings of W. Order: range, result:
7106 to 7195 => 84.3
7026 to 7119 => 100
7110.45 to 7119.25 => 136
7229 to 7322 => 146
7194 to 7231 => 120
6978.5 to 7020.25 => 134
